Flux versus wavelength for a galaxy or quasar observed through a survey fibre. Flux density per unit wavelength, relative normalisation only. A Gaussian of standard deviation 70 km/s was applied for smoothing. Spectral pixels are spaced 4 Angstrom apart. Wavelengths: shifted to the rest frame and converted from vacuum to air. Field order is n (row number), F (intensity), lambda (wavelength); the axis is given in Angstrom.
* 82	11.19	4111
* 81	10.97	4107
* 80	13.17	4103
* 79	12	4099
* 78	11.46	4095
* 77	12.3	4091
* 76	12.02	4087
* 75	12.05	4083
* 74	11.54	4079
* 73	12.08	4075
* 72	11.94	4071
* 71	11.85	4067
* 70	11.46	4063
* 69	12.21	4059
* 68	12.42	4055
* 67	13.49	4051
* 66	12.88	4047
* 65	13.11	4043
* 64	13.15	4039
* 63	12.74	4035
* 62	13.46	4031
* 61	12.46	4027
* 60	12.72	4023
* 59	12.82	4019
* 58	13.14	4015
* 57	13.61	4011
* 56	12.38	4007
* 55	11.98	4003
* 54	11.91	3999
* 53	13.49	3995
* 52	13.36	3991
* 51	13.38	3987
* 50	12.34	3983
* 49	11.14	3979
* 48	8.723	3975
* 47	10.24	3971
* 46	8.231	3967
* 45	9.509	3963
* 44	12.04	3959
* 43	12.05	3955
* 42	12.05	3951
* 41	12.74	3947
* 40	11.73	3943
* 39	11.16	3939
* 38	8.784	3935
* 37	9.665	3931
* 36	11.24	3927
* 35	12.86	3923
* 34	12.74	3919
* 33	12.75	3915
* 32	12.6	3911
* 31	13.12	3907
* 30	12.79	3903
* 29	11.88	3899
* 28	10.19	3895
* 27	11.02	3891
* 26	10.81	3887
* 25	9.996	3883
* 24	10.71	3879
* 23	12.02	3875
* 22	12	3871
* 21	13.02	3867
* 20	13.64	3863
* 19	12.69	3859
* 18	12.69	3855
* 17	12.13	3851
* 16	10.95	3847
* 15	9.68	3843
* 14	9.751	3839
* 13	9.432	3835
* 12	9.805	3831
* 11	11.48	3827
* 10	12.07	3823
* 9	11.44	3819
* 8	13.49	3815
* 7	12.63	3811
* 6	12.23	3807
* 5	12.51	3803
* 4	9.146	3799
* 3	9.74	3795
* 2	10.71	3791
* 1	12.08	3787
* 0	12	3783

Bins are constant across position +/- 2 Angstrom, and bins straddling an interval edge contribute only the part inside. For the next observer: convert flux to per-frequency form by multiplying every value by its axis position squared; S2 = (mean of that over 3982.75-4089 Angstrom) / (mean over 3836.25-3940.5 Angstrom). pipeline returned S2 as 1.17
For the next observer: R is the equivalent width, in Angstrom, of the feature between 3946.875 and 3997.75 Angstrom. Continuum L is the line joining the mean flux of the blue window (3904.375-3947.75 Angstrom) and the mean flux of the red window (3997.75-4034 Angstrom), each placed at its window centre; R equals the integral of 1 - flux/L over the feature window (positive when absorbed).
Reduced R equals 3.40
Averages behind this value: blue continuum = 11.7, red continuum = 12.7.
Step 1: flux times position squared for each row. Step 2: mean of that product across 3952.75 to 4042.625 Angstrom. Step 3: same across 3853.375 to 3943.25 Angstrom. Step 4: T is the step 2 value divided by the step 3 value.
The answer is 1.08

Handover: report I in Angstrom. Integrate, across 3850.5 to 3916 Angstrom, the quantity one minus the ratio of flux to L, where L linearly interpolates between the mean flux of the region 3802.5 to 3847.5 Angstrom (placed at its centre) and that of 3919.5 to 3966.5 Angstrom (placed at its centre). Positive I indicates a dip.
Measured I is -4.4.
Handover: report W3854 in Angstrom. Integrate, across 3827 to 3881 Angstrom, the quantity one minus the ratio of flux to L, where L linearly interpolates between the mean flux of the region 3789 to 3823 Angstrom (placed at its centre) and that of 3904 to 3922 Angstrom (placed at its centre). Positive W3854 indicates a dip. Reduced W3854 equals 3.04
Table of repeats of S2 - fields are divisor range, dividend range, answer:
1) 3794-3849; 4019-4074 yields 1.28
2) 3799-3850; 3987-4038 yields 1.26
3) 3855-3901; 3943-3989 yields 1.00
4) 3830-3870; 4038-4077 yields 1.21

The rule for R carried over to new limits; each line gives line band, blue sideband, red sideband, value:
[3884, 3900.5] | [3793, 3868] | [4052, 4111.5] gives 1.0 Angstrom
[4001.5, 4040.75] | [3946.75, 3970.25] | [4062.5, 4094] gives -4.8 Angstrom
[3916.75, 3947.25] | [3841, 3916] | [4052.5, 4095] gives 1.4 Angstrom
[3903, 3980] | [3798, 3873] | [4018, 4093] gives 4.9 Angstrom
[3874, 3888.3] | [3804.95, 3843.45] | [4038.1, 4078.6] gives 0.9 Angstrom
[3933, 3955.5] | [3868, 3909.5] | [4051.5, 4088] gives 0.6 Angstrom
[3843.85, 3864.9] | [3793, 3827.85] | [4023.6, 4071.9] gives -0.8 Angstrom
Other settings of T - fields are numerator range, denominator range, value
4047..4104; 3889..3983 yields 1.15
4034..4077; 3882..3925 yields 1.13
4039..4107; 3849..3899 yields 1.15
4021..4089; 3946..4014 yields 1.10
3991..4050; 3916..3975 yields 1.21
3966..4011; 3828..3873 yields 1.10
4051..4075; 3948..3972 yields 1.18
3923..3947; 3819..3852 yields 1.08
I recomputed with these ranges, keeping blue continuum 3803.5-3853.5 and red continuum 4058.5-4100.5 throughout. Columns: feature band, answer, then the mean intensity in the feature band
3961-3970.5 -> 2.1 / 9.09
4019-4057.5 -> -3.7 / 12.9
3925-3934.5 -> 1.1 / 10.2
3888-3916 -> -1.2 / 12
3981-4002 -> -2.1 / 12.9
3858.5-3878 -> -2.0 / 12.6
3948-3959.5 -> -0.5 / 12.1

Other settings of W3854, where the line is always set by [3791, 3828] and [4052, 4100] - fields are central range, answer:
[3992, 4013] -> -1.5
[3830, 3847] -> 2.7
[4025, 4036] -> -0.9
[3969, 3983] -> 1.7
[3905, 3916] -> -1.0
